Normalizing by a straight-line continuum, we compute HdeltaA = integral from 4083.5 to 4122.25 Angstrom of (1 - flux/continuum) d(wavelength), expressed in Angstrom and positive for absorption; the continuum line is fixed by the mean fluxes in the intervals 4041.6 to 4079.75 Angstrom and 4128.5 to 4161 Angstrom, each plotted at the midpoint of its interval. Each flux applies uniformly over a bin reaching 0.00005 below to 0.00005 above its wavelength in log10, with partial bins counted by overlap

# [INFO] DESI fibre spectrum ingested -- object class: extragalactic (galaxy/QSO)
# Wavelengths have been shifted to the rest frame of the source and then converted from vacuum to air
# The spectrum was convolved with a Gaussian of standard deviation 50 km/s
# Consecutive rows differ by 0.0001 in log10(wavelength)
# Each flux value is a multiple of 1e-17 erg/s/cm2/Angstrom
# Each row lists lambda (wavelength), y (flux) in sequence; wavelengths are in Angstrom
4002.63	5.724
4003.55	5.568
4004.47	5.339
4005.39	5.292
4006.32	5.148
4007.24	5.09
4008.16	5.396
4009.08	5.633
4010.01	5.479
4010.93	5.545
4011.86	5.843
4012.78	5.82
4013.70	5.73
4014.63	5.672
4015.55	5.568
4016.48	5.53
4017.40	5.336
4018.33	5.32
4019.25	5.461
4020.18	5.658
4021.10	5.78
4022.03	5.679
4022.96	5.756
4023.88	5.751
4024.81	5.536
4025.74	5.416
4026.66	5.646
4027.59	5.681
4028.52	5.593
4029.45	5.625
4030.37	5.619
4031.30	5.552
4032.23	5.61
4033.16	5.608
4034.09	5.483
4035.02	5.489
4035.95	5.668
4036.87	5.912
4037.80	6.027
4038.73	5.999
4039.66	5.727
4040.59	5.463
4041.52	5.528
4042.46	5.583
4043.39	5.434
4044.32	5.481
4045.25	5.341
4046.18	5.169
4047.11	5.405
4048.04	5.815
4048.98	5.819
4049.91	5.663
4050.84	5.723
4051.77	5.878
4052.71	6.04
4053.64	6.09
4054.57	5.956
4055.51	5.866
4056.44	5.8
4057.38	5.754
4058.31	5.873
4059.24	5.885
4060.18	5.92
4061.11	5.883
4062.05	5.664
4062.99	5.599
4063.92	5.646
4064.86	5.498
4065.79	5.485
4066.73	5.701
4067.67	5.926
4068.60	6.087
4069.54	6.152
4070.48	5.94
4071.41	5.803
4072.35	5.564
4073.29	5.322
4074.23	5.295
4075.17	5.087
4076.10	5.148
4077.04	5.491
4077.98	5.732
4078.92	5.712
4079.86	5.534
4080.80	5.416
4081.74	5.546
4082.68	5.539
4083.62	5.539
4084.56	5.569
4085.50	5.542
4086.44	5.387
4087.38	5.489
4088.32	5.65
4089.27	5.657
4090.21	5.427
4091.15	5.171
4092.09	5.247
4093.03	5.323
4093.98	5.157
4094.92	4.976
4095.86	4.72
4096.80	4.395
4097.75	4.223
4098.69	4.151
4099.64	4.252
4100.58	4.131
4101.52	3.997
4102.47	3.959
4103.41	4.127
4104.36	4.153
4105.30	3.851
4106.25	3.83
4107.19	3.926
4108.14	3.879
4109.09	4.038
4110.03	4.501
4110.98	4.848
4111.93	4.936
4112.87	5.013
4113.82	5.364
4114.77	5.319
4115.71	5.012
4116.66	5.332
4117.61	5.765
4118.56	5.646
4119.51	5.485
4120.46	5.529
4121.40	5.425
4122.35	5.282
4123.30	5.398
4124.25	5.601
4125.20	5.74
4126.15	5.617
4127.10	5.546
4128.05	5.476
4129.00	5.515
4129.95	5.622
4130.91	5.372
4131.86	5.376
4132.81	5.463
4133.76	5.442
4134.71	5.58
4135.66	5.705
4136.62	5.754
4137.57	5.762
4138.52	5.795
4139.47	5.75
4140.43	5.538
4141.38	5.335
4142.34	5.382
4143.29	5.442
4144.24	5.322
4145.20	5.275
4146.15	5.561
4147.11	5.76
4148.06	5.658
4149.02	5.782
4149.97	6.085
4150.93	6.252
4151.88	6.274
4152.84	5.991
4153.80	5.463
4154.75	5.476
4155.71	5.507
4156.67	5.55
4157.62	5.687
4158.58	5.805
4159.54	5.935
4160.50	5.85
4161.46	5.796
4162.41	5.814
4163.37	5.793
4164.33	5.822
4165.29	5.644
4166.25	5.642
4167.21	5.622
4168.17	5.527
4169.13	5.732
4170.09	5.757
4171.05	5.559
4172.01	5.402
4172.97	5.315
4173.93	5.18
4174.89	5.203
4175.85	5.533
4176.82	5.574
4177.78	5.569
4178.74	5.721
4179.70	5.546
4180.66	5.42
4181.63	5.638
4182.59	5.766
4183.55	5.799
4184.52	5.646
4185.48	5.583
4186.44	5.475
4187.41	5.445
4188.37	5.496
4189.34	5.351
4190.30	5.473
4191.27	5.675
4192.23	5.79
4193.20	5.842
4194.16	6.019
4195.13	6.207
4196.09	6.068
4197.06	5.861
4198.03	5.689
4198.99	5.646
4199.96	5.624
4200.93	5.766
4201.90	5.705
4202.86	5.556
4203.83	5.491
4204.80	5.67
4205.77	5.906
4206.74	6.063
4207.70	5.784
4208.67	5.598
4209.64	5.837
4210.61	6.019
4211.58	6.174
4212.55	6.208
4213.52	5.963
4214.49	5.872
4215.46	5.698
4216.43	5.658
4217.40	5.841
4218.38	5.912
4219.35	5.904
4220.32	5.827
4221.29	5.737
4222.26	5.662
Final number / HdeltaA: 5.4 Angstrom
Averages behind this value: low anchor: 5.68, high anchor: 5.65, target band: 4.87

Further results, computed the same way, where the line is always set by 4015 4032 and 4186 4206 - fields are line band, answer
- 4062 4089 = 0.2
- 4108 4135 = 1.7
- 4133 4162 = -0.1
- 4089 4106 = 3.2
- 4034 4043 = -0.2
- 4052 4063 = -0.5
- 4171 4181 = 0.4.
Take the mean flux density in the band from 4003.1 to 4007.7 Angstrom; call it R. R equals 5.29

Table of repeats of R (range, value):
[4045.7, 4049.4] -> 5.54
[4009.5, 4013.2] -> 5.66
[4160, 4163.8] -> 5.82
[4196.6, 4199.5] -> 5.73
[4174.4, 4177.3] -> 5.43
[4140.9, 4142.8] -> 5.35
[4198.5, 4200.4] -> 5.65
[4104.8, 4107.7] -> 3.87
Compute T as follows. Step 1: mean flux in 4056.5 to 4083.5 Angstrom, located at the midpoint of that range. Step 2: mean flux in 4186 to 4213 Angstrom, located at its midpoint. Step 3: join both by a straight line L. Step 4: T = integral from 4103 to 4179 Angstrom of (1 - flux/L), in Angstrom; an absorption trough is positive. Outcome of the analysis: 4.0 Angstrom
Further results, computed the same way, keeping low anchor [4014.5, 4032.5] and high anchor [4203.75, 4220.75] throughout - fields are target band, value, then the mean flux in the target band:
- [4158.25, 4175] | 0.5 Angstrom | 5.64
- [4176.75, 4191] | 0.6 Angstrom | 5.57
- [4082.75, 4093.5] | 0.4 Angstrom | 5.46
